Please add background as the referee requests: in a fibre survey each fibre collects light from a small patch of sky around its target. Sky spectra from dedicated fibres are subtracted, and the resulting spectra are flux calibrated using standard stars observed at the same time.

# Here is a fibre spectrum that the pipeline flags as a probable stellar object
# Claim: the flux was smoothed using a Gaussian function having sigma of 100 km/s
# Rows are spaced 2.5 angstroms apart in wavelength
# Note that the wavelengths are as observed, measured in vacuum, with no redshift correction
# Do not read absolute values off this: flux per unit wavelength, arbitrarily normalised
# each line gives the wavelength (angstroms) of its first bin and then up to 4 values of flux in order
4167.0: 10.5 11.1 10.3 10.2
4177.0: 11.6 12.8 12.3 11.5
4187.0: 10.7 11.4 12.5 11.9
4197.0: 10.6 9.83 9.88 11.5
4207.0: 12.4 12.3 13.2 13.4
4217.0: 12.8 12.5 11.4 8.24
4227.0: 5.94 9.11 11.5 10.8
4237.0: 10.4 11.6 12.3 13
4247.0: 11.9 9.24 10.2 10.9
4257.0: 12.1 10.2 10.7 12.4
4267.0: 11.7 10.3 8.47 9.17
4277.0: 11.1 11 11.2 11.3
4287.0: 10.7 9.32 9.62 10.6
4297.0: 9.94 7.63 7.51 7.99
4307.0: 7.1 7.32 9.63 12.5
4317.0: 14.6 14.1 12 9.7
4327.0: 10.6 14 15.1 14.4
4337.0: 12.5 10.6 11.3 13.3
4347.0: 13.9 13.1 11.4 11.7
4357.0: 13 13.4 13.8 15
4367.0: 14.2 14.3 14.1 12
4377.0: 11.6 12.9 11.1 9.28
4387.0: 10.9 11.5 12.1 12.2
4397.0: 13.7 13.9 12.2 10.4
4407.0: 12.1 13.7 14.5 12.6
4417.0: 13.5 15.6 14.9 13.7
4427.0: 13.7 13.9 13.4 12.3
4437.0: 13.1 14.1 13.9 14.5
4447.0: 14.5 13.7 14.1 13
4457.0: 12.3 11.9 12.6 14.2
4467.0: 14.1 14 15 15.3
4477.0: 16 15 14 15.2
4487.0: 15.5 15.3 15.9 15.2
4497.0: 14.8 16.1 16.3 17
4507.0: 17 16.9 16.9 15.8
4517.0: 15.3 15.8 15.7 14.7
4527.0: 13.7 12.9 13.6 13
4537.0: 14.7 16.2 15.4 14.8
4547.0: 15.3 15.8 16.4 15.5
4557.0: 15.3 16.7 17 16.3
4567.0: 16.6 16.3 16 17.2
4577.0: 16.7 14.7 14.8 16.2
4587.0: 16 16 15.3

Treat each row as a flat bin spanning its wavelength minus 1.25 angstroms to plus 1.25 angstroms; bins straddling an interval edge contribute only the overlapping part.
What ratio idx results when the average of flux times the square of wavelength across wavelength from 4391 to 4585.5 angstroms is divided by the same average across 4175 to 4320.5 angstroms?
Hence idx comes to 1.52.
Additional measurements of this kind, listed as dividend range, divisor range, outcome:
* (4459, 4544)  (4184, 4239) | 1.55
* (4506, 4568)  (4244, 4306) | 1.70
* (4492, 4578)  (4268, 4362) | 1.55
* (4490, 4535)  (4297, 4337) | 1.53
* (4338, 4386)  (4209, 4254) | 1.21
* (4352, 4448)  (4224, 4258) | 1.33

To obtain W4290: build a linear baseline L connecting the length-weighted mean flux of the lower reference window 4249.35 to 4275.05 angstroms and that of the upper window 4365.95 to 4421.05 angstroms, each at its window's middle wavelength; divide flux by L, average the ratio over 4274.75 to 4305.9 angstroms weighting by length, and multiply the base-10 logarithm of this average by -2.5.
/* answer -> 0.13 mag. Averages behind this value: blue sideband 10.6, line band 9.79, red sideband 12.7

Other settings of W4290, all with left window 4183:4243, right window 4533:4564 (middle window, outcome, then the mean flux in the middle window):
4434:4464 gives 0.07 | 13.4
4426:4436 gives 0.05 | 13.3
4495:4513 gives -0.10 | 16.4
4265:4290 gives 0.14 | 10.5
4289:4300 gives 0.27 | 9.55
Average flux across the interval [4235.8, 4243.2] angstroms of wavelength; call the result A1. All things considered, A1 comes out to 11.4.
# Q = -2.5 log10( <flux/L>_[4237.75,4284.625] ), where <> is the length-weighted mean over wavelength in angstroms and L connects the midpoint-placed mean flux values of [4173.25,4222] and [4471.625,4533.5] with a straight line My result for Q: 0.14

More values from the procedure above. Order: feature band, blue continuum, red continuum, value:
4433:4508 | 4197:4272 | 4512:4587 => -0.009 mag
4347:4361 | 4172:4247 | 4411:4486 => 0.020 mag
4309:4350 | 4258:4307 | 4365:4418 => -0.116 mag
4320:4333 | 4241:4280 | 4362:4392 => -0.047 mag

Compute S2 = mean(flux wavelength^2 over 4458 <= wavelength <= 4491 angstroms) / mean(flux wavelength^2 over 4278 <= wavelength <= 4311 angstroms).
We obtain 1.68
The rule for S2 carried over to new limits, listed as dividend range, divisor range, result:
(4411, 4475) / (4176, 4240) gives 1.37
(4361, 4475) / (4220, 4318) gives 1.38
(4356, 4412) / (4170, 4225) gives 1.19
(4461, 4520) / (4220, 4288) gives 1.61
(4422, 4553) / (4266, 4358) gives 1.44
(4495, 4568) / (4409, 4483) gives 1.16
